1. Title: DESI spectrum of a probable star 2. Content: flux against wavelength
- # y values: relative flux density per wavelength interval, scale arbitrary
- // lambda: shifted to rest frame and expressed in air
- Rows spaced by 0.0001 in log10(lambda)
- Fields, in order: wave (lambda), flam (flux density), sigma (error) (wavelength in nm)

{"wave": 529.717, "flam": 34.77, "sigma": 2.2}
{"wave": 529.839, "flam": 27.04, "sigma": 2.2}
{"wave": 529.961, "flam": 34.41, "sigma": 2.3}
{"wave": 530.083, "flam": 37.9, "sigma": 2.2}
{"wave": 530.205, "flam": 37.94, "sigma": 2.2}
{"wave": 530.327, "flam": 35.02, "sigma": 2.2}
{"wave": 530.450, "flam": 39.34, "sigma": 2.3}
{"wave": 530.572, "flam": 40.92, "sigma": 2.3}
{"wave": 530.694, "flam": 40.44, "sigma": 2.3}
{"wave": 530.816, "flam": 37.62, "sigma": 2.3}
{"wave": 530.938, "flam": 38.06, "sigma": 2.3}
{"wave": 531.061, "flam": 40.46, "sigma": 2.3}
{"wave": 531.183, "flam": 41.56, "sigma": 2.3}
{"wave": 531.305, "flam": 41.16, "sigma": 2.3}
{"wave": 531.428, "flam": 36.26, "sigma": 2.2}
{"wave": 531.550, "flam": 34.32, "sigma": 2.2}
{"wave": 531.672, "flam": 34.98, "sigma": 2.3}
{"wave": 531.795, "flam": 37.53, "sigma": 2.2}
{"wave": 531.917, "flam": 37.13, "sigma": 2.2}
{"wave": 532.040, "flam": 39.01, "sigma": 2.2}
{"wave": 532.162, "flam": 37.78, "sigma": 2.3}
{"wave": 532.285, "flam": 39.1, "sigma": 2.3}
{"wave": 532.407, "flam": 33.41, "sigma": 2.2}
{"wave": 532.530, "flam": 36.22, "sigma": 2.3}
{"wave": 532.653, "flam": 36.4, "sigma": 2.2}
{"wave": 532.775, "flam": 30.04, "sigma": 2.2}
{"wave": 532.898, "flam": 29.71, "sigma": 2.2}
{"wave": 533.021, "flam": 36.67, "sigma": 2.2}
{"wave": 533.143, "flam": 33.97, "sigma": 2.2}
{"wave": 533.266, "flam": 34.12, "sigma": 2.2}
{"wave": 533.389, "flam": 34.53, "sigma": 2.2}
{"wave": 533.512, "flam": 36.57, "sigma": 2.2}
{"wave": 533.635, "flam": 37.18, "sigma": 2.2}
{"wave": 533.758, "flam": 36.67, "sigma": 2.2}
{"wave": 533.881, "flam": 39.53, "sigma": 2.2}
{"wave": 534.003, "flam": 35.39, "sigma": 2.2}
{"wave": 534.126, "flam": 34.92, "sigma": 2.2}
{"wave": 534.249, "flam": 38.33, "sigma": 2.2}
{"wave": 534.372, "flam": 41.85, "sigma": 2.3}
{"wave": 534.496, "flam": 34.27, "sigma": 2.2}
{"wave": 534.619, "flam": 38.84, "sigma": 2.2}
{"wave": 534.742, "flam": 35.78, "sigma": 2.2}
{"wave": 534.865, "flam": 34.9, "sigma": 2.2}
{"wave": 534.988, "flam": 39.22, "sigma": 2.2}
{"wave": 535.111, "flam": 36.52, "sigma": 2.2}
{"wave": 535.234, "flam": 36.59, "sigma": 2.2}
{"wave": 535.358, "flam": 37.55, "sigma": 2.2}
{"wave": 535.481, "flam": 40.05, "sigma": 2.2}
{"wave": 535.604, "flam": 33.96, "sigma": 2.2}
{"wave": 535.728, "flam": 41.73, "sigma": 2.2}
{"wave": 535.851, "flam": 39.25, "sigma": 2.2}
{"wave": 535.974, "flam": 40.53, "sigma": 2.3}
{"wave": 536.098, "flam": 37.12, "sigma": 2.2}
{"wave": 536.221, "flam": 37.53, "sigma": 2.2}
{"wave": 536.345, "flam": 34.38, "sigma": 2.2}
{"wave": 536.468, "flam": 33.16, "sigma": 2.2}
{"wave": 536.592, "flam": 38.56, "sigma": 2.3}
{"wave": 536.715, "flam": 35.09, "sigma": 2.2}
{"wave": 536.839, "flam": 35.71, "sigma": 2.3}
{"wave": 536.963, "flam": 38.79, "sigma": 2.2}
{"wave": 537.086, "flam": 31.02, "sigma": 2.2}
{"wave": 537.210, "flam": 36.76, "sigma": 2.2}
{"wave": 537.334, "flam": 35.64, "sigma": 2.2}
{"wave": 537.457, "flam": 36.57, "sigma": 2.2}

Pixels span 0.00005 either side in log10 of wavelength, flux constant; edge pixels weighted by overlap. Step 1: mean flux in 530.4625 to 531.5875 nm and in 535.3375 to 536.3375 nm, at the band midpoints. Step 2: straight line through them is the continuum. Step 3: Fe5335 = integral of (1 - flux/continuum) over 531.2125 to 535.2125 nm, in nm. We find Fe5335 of 0.24 nm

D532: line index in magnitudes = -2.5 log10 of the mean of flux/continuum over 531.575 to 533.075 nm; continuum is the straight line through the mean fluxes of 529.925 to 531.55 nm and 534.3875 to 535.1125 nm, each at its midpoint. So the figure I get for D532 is 0.07 mag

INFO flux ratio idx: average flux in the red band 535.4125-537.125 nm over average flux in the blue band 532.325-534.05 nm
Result 1.05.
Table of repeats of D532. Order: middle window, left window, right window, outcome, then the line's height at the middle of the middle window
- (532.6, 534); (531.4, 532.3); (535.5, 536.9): 0.06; 37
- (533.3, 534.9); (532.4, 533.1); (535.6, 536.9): -0.05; 35.1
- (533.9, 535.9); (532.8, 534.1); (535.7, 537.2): -0.04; 36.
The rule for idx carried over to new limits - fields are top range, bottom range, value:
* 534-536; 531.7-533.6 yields 1.06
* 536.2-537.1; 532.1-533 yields 1.03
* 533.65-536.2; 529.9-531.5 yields 0.98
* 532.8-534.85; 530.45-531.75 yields 0.93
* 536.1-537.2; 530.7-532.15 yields 0.94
